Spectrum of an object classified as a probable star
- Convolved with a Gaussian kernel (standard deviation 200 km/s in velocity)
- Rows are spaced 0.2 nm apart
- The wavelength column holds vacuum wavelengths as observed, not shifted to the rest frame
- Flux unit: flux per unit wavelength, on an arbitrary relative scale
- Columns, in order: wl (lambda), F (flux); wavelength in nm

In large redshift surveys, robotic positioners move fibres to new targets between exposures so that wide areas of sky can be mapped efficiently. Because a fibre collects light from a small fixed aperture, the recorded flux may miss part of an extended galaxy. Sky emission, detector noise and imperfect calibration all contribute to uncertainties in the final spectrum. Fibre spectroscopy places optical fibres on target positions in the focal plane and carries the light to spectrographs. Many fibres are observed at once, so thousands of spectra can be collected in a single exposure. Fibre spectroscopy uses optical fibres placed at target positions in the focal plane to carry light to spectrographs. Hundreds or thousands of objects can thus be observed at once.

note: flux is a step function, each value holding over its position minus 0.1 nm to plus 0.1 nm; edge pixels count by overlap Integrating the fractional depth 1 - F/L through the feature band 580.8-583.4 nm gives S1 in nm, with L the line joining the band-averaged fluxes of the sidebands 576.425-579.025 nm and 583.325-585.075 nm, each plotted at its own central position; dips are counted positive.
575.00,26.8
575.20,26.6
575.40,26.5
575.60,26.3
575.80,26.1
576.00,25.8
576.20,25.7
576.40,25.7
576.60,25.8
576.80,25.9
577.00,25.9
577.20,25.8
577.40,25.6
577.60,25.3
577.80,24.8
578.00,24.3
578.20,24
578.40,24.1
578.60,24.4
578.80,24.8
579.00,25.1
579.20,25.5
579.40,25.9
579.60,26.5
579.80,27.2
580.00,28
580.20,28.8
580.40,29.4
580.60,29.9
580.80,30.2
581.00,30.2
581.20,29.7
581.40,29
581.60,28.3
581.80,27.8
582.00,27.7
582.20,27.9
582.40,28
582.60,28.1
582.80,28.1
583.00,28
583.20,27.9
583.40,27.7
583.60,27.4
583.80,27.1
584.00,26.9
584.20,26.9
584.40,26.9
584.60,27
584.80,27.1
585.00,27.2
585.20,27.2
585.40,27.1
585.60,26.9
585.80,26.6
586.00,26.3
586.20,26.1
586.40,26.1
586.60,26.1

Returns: -0.19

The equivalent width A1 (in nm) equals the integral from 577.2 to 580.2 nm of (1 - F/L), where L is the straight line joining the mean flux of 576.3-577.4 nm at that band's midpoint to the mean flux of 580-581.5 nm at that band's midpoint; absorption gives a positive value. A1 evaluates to 0.22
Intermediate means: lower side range 25.8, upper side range 29.5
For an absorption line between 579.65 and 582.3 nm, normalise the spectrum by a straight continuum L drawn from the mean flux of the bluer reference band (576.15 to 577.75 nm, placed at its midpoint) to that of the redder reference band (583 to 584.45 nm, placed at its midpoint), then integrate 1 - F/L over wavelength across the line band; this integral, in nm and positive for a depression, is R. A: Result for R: -0.21 nm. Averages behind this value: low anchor 25.7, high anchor 27.3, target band 28.7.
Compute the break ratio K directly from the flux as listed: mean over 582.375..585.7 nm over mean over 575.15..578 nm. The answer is 1.06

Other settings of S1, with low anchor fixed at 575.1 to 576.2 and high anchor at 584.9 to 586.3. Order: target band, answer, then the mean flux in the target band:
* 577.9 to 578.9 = 0.08 nm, 24.3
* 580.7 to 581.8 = -0.12 nm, 29.3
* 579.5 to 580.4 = -0.05 nm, 27.8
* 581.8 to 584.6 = -0.10 nm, 27.6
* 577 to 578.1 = 0.05 nm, 25.2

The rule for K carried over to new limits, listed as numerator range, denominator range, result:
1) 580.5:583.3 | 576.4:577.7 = 1.11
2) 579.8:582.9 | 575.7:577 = 1.11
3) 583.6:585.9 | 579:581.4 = 0.96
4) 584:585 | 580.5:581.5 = 0.91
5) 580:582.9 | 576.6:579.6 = 1.14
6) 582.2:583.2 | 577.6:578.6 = 1.15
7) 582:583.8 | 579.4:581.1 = 0.97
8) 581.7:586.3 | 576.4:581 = 1.04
